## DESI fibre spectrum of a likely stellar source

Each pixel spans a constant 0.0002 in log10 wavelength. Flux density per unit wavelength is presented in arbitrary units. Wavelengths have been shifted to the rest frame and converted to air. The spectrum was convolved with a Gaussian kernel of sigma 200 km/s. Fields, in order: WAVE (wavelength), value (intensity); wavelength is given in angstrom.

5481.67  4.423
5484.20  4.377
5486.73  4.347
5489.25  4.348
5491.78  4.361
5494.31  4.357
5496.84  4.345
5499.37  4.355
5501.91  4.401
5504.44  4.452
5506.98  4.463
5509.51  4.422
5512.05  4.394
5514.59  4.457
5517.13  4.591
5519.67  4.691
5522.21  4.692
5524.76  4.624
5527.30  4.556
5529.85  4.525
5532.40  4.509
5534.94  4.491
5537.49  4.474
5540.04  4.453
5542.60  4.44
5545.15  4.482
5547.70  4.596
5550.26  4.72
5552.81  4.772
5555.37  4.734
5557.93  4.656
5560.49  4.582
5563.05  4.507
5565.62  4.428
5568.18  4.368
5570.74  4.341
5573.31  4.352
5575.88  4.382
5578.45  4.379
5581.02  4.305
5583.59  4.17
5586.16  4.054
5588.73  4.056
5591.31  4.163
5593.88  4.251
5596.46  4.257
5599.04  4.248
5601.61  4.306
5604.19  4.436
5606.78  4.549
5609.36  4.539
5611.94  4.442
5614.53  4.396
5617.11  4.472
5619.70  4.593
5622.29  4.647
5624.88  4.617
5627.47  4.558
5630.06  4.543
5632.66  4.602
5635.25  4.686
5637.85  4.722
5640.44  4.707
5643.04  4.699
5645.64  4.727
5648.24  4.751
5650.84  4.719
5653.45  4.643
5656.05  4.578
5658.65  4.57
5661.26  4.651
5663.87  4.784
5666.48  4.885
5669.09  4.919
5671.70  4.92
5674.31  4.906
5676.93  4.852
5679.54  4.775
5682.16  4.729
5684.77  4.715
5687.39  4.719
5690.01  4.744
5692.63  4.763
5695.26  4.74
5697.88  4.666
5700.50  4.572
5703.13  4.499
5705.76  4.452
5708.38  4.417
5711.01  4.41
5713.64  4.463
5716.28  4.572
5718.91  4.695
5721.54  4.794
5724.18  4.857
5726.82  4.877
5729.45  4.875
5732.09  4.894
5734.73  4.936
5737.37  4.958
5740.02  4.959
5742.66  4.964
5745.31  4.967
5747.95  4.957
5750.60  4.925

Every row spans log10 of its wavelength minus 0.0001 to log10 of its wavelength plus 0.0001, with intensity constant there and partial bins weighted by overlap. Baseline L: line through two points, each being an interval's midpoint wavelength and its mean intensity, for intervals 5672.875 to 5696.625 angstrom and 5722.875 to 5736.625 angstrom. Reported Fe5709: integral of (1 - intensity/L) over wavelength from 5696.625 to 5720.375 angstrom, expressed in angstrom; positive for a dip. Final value 1.51 angstrom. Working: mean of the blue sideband 4.77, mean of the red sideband 4.89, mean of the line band 4.53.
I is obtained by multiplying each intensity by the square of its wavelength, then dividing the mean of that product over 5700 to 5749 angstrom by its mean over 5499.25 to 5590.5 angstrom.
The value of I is 1.1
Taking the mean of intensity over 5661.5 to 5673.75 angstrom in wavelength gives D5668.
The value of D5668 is 4.86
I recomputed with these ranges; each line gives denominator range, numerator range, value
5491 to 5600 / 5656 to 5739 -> 1.12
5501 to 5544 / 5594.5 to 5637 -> 1.03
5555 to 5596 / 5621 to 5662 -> 1.10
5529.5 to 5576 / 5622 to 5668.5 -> 1.07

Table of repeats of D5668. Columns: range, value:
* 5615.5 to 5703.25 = 4.7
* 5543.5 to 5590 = 4.44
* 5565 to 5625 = 4.36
